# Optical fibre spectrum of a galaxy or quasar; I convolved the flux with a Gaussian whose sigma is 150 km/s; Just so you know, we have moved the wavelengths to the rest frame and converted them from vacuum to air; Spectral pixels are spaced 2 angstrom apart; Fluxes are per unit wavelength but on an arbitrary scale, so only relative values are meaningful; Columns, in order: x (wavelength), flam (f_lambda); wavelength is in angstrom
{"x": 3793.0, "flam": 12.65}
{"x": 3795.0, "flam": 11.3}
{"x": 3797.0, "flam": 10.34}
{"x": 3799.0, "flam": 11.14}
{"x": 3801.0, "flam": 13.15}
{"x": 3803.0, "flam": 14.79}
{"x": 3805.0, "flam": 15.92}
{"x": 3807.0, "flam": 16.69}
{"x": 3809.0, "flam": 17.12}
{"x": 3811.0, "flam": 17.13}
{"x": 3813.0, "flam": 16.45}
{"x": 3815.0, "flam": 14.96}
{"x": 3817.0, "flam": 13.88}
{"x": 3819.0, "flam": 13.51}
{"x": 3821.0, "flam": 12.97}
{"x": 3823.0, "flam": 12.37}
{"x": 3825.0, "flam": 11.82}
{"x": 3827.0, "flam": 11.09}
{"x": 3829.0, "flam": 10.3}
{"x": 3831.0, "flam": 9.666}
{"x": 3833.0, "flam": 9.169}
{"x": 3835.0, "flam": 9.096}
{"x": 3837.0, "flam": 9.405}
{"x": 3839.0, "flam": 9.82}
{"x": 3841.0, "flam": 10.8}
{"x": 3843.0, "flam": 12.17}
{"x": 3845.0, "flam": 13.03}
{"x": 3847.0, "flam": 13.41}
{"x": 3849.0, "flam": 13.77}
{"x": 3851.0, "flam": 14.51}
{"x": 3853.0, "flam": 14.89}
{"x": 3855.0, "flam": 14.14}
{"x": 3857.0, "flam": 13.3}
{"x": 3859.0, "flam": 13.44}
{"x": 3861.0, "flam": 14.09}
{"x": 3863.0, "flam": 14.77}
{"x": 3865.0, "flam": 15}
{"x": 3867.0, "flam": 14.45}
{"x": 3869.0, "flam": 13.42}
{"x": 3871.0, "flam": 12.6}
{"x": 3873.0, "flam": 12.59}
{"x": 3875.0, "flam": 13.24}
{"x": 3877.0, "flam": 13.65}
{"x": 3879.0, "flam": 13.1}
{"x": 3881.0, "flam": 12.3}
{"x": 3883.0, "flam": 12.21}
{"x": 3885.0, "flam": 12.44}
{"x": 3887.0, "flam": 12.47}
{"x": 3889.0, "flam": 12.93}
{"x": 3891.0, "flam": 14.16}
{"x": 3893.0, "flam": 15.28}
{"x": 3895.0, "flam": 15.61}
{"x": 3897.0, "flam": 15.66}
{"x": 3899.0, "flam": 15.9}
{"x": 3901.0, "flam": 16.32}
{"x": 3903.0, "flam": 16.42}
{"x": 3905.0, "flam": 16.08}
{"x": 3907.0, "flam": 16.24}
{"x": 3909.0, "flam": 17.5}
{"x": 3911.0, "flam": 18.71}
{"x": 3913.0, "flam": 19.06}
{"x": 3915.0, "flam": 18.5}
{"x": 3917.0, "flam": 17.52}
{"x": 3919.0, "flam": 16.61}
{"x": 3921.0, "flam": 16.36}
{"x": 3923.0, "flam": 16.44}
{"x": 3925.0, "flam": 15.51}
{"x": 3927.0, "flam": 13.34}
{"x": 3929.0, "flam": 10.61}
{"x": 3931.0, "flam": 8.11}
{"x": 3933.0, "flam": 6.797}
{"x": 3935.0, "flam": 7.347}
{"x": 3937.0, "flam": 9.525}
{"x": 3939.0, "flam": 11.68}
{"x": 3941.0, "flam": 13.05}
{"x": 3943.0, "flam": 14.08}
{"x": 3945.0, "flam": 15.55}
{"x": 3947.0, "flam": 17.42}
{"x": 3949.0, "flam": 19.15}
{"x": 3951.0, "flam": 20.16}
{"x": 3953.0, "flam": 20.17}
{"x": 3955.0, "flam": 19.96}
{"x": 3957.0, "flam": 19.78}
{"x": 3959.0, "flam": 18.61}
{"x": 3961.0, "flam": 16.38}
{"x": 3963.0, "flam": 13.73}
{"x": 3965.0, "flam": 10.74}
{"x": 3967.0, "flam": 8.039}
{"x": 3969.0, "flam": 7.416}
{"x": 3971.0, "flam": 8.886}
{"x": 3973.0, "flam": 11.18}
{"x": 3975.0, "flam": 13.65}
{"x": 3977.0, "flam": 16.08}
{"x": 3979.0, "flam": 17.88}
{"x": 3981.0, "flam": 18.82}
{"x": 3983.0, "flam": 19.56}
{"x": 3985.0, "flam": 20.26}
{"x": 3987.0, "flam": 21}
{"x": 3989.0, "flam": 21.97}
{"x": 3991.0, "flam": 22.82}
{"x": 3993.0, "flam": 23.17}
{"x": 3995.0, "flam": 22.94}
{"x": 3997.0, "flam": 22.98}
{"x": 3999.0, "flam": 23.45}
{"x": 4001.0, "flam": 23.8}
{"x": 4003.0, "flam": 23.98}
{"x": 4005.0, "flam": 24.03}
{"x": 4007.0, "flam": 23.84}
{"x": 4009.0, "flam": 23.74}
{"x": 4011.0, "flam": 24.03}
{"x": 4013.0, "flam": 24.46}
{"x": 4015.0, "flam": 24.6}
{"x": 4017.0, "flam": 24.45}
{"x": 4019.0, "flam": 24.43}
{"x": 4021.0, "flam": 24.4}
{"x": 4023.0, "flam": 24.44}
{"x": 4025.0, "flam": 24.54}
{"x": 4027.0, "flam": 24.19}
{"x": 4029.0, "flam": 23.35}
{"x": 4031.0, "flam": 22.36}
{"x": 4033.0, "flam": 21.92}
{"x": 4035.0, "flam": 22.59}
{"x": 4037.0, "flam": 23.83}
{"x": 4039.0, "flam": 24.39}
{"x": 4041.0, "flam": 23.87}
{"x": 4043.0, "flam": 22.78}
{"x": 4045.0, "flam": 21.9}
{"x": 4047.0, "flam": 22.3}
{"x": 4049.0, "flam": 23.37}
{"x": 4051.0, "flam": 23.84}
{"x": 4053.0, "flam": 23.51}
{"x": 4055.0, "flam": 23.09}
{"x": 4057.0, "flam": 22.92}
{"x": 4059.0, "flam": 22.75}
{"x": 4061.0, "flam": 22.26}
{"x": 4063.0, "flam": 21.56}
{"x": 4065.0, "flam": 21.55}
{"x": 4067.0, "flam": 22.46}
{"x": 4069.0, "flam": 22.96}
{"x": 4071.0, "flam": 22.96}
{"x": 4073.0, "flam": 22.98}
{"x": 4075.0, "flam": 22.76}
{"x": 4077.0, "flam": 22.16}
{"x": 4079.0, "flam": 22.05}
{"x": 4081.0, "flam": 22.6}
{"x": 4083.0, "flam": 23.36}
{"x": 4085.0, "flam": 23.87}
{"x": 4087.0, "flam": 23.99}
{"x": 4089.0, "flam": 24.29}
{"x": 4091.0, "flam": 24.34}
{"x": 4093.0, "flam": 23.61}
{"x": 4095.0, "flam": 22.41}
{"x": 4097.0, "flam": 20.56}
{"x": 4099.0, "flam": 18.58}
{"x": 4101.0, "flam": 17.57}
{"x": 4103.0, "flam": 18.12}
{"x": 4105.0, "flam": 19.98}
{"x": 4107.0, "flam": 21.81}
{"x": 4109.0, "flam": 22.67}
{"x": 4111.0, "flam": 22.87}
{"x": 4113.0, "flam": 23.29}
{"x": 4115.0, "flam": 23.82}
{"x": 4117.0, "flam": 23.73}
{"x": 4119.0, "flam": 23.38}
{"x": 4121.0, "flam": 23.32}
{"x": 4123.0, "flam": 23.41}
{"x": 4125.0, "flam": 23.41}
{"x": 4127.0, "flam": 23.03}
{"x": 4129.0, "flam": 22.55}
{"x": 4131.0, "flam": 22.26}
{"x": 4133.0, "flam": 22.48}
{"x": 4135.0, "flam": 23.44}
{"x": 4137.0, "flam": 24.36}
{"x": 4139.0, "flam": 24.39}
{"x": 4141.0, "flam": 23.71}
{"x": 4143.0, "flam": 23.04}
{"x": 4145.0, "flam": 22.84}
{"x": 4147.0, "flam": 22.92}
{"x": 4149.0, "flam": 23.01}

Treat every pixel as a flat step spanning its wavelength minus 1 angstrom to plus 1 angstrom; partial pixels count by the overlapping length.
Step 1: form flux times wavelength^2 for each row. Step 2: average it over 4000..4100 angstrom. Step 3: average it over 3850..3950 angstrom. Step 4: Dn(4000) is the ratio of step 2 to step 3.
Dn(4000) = 1.7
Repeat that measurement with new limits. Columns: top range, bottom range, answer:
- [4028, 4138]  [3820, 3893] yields 2.01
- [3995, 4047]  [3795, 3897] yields 1.96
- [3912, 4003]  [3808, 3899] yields 1.31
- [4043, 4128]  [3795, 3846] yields 2.04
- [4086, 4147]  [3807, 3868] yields 1.99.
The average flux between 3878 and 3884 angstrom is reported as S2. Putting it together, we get 12.5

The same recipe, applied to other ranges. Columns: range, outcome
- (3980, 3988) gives 19.9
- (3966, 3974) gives 8.88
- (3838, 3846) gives 11.5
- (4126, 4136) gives 22.8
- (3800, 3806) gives 14.6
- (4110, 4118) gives 23.4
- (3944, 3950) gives 17.4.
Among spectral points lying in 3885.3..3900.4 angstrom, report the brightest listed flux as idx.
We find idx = 15.9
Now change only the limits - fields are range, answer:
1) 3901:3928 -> 19.06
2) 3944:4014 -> 24.46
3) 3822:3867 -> 15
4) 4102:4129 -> 23.82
